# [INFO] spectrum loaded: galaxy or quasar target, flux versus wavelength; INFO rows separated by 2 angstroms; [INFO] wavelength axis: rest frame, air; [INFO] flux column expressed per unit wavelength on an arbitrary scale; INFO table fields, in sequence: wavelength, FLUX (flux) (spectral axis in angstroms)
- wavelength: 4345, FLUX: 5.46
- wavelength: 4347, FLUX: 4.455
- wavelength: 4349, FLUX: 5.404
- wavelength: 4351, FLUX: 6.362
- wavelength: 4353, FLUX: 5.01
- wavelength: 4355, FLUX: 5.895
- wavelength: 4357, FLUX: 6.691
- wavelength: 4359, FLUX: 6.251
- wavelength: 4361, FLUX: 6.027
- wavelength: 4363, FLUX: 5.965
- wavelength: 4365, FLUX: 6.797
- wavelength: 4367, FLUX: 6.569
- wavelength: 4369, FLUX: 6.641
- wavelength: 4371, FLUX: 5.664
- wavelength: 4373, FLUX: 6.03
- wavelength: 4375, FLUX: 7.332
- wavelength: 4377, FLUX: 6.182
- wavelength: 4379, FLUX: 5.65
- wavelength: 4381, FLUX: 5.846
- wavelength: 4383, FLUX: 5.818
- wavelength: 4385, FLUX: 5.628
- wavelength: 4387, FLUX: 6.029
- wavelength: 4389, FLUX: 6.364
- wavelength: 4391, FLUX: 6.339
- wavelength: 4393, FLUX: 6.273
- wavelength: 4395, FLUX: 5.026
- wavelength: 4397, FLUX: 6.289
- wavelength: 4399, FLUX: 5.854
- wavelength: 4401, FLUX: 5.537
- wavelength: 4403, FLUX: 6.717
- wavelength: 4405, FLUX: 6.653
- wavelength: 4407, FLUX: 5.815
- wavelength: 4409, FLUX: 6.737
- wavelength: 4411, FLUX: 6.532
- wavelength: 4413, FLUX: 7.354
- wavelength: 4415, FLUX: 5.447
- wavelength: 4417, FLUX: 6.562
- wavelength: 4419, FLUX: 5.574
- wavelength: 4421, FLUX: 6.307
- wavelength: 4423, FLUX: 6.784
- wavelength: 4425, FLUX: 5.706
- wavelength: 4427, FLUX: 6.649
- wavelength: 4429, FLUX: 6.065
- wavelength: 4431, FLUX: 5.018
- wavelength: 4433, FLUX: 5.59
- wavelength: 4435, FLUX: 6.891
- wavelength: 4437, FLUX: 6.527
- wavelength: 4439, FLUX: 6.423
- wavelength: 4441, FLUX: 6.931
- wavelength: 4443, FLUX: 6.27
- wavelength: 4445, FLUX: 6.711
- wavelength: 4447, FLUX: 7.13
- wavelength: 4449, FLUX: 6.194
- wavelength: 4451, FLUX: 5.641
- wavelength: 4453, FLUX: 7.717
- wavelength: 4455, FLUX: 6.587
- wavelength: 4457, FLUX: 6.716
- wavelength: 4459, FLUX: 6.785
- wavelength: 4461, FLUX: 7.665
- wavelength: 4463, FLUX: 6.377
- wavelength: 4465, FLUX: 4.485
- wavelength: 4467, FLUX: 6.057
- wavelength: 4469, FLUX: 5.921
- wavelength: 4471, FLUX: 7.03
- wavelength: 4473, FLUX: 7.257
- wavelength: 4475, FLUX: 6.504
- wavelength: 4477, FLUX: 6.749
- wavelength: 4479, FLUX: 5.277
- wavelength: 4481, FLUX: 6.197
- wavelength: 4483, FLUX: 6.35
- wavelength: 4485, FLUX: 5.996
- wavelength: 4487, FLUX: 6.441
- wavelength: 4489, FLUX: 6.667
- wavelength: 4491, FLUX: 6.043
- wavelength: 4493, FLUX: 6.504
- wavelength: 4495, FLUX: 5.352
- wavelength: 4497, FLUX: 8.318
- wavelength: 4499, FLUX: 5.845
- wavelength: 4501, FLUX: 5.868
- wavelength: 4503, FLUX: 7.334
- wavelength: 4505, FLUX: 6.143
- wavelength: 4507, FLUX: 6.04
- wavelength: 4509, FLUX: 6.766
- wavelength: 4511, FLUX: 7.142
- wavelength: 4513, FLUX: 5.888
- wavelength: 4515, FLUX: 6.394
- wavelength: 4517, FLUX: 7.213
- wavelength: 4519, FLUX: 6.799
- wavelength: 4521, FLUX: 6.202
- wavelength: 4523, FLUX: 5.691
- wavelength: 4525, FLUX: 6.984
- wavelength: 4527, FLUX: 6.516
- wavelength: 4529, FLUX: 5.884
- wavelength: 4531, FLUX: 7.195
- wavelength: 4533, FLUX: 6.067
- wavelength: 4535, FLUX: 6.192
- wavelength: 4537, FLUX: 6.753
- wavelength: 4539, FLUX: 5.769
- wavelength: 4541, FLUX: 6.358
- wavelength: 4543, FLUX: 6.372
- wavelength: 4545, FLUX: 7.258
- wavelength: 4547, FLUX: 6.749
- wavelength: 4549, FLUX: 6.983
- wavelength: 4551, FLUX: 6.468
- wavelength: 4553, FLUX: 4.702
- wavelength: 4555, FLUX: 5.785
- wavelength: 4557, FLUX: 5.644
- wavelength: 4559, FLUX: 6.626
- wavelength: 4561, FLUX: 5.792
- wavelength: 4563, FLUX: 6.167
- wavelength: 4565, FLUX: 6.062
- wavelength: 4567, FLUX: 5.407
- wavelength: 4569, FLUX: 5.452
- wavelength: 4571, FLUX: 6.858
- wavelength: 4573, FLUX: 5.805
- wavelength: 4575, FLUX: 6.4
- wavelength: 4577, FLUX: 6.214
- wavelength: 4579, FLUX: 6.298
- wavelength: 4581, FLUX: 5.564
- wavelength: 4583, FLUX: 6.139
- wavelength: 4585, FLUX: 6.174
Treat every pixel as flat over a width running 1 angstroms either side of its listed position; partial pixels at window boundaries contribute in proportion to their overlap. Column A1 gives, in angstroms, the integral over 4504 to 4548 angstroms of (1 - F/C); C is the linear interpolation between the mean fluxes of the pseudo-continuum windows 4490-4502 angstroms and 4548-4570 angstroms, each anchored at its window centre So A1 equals -2.5 angstroms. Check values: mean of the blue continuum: 6.32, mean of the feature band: 6.47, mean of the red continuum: 5.92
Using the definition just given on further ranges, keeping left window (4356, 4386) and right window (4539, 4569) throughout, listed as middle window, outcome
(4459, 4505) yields -1.62 angstroms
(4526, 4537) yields -0.47 angstroms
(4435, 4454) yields -1.40 angstroms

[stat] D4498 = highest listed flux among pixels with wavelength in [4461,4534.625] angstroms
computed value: 8.318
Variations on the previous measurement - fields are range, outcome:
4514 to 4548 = 7.258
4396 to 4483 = 7.717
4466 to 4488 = 7.257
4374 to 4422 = 7.354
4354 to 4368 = 6.797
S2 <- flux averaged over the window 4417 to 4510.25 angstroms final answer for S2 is 6.38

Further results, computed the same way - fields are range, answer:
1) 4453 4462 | 7.02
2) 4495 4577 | 6.33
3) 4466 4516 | 6.4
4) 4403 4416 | 6.45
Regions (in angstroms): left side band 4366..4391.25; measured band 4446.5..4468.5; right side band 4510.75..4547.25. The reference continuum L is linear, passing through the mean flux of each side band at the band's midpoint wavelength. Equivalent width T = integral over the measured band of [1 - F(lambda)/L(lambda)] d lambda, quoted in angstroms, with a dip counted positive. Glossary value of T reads -0.5 angstroms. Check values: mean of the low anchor 6.16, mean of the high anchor 6.48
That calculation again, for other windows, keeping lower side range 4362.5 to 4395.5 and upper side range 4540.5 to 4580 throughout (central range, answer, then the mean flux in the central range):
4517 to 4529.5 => -0.5 angstroms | 6.43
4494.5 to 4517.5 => -1.4 angstroms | 6.54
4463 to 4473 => 0.2 angstroms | 6.06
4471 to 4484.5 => -0.6 angstroms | 6.42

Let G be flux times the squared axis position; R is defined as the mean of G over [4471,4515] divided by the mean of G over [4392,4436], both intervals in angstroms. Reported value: 1.08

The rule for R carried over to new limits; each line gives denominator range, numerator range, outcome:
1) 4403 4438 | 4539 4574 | 1.04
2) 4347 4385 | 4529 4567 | 1.12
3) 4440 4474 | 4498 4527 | 1.01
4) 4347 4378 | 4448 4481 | 1.10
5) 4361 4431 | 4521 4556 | 1.09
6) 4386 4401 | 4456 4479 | 1.11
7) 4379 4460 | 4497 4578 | 1.06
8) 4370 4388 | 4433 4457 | 1.13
